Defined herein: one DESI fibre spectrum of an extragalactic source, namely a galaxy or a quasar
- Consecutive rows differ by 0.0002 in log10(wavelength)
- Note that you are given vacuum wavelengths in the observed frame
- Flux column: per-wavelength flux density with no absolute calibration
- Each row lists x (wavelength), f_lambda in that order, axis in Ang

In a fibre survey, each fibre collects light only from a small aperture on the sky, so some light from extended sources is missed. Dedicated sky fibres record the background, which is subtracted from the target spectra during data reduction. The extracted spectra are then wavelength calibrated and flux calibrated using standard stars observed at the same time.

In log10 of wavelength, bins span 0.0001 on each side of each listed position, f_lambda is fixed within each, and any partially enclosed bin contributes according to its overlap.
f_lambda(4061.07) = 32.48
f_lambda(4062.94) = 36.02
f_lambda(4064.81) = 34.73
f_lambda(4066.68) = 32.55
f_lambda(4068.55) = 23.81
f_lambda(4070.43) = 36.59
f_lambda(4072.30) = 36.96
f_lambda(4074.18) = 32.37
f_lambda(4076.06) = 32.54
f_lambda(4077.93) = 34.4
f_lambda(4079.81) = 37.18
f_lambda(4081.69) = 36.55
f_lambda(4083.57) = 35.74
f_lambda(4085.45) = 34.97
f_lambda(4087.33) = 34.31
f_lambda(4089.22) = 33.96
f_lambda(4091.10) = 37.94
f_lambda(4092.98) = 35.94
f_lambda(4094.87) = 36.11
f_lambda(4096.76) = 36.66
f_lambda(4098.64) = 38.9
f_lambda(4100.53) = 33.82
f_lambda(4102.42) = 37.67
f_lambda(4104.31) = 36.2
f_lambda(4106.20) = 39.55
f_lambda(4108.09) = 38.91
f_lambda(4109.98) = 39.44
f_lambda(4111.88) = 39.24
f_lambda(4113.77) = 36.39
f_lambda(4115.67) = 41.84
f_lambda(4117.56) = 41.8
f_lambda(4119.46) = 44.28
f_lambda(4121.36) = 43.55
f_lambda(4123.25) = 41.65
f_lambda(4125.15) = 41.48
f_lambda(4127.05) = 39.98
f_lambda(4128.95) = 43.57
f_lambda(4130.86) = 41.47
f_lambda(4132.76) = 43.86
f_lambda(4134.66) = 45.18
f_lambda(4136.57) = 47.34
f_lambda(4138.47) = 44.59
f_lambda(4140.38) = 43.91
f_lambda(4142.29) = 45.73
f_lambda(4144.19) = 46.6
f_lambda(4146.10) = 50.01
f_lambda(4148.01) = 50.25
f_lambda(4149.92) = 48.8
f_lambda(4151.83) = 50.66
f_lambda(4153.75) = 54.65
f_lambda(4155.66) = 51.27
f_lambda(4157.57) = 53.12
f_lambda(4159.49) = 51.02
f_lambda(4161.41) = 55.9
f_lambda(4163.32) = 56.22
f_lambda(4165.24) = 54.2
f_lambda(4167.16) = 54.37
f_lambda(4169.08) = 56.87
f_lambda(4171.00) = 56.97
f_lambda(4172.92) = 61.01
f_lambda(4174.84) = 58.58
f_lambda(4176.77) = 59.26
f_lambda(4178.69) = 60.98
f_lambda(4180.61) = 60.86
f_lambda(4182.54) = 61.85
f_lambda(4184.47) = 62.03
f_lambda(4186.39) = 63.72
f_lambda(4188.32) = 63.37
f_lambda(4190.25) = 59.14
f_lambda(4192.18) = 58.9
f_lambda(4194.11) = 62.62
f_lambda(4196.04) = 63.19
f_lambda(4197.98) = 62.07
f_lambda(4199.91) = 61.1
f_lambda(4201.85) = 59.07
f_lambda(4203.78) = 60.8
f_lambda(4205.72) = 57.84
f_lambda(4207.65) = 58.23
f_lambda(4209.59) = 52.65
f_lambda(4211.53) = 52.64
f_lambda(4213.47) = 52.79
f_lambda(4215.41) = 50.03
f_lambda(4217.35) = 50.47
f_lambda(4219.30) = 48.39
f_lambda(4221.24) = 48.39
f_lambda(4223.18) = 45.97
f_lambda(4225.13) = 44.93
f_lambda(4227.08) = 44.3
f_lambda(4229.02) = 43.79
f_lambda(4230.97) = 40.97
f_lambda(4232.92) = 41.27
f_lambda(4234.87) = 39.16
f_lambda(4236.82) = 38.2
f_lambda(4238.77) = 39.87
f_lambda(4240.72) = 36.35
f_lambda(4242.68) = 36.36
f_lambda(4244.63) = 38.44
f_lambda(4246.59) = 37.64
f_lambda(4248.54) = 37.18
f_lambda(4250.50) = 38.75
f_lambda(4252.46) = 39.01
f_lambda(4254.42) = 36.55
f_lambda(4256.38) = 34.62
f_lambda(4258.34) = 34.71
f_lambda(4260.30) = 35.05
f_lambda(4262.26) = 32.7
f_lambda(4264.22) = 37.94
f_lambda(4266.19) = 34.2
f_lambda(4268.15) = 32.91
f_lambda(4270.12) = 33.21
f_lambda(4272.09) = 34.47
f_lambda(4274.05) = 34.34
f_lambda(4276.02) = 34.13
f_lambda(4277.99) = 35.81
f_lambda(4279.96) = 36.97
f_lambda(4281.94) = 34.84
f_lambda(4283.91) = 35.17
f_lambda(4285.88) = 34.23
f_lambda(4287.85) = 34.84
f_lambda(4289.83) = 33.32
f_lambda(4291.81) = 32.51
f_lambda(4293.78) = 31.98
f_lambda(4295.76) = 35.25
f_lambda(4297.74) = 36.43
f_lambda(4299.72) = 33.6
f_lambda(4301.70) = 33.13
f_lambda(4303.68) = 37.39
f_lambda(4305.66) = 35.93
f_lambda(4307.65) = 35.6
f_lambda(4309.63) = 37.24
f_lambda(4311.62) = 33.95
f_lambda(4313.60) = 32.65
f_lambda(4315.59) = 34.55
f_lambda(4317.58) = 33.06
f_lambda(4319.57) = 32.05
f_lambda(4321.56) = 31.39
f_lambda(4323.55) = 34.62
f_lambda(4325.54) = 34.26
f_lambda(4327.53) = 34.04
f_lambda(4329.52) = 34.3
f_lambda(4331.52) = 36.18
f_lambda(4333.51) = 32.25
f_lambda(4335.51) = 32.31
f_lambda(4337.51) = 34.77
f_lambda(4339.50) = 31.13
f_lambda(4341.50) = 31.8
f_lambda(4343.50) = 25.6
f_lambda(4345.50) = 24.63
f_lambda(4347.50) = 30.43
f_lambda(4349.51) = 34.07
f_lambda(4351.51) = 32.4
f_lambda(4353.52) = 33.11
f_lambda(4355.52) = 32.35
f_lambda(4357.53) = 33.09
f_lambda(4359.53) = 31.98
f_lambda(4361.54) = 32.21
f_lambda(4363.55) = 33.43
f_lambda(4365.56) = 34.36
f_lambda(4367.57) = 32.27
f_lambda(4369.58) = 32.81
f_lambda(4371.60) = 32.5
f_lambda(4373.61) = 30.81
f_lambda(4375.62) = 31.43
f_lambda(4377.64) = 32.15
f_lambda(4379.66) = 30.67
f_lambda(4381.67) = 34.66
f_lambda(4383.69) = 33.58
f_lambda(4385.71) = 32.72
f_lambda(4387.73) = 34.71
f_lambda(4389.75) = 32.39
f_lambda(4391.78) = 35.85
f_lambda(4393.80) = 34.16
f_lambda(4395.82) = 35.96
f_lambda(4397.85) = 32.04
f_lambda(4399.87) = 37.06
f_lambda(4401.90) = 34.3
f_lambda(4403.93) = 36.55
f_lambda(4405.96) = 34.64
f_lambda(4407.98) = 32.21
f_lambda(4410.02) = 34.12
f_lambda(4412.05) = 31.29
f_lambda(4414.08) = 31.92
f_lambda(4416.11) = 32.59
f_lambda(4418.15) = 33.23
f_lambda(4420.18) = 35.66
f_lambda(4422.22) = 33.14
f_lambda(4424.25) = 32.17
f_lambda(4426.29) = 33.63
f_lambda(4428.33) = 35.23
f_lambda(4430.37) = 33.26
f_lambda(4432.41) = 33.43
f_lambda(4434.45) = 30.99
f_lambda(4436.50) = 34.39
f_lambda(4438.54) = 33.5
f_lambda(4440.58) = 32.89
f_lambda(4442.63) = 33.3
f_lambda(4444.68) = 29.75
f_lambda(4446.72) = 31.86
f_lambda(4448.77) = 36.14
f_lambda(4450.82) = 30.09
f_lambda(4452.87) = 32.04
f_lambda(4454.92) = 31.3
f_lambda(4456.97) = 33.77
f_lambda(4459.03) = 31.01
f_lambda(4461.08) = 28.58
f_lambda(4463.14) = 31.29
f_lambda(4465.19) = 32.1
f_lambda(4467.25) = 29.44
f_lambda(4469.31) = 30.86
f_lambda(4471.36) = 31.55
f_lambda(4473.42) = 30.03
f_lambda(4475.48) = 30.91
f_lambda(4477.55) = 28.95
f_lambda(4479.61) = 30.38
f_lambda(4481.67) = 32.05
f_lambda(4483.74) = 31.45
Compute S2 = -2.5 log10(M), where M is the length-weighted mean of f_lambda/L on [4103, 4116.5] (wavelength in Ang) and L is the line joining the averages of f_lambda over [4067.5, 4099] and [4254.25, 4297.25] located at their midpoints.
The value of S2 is -0.11 mag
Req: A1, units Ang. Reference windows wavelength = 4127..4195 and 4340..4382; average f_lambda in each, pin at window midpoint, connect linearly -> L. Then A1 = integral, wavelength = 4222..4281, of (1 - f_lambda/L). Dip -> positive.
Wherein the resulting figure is 8.1 Ang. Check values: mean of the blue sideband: 53.5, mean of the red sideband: 31.7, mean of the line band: 37.7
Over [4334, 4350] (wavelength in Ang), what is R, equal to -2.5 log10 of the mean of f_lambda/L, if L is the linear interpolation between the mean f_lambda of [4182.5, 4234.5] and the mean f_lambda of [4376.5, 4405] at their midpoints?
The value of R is 0.28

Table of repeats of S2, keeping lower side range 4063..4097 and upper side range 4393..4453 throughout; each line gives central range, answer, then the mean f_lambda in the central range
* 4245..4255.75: -0.11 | 37.7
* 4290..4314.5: -0.02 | 34.6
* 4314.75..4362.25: 0.04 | 32.4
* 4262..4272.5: -0.01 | 34.3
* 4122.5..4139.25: -0.25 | 43.2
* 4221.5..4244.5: -0.20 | 41.1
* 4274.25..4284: -0.04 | 35.3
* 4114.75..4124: -0.23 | 42.7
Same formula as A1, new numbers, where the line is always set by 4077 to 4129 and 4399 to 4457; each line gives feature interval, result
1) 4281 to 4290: 0.2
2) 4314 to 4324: 0.5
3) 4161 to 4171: -4.9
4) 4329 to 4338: 0.2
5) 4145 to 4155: -3.6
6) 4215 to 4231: -4.5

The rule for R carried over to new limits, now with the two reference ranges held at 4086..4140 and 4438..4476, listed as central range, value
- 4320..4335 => 0.030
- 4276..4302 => 0.036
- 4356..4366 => 0.032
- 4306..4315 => 0.006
